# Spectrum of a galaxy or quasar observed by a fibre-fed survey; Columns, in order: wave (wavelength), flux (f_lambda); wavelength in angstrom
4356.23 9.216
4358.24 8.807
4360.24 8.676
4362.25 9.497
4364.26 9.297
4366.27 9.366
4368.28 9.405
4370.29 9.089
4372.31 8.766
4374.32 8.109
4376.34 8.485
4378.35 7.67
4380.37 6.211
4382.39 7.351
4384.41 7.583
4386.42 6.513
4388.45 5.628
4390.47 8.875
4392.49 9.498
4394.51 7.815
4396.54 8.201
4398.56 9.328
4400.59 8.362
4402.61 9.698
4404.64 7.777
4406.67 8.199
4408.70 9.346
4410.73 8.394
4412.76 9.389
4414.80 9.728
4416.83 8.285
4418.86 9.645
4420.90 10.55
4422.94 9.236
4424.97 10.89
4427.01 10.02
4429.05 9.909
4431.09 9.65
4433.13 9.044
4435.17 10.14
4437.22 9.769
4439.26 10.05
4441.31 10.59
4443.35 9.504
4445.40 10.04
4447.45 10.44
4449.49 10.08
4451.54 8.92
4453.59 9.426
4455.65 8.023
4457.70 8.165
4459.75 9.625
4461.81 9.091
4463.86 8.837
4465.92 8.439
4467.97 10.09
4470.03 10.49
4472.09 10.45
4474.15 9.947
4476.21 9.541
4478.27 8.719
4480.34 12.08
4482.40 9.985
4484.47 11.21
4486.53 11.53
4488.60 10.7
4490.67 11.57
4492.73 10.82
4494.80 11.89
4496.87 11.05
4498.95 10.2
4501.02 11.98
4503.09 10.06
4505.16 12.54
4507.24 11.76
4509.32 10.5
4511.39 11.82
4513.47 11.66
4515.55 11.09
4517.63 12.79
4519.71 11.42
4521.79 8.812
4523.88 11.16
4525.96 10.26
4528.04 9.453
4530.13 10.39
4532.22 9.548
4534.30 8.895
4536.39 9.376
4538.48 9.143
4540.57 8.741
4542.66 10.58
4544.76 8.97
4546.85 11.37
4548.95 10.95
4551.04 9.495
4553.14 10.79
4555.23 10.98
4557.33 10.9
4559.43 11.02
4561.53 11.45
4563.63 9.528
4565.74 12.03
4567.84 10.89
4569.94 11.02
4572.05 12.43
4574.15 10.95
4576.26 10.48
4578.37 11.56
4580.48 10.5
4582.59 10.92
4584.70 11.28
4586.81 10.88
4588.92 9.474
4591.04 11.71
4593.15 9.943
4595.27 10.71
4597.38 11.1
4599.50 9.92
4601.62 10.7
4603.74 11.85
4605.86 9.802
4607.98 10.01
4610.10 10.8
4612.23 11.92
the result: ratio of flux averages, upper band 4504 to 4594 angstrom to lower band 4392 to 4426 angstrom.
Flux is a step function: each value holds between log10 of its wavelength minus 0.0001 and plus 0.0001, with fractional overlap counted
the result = 1.2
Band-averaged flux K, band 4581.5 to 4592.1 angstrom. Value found 10.9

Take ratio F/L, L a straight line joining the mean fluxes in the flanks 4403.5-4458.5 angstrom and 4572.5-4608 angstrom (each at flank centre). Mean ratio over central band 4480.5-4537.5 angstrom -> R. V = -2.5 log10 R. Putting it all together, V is -0.08 mag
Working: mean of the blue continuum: 9.46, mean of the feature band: 10.8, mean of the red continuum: 10.7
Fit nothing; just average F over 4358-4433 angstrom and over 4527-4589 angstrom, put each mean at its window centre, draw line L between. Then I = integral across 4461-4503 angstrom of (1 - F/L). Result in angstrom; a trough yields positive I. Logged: -3.3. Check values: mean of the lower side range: 8.74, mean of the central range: 10.4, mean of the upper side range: 10.5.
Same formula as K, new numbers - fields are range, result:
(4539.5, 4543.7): 9.66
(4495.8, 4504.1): 10.8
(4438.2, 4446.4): 10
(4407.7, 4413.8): 9.04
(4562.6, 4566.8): 10.8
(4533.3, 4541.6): 9.04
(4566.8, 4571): 11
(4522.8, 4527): 10.7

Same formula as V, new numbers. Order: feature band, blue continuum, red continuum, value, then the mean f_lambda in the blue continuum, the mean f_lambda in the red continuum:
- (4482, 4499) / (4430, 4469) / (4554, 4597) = -0.117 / 9.47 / 10.9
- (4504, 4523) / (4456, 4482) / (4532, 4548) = -0.184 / 9.59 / 9.59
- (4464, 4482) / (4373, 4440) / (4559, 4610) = -0.041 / 8.77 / 10.8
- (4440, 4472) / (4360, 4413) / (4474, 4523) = 0.057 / 8.37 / 11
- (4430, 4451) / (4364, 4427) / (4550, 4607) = -0.085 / 8.62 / 10.8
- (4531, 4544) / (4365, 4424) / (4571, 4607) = 0.093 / 8.51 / 10.8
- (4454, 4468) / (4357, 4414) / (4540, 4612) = 0.059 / 8.41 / 10.7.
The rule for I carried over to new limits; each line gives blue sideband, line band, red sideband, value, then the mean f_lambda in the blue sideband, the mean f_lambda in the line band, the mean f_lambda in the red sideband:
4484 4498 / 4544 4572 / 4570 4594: 0.5 angstrom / 11.2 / 10.8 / 10.9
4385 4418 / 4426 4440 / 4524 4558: -1.6 angstrom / 8.44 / 9.79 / 10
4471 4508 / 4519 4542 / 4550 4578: 2.5 angstrom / 10.9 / 9.74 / 10.9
